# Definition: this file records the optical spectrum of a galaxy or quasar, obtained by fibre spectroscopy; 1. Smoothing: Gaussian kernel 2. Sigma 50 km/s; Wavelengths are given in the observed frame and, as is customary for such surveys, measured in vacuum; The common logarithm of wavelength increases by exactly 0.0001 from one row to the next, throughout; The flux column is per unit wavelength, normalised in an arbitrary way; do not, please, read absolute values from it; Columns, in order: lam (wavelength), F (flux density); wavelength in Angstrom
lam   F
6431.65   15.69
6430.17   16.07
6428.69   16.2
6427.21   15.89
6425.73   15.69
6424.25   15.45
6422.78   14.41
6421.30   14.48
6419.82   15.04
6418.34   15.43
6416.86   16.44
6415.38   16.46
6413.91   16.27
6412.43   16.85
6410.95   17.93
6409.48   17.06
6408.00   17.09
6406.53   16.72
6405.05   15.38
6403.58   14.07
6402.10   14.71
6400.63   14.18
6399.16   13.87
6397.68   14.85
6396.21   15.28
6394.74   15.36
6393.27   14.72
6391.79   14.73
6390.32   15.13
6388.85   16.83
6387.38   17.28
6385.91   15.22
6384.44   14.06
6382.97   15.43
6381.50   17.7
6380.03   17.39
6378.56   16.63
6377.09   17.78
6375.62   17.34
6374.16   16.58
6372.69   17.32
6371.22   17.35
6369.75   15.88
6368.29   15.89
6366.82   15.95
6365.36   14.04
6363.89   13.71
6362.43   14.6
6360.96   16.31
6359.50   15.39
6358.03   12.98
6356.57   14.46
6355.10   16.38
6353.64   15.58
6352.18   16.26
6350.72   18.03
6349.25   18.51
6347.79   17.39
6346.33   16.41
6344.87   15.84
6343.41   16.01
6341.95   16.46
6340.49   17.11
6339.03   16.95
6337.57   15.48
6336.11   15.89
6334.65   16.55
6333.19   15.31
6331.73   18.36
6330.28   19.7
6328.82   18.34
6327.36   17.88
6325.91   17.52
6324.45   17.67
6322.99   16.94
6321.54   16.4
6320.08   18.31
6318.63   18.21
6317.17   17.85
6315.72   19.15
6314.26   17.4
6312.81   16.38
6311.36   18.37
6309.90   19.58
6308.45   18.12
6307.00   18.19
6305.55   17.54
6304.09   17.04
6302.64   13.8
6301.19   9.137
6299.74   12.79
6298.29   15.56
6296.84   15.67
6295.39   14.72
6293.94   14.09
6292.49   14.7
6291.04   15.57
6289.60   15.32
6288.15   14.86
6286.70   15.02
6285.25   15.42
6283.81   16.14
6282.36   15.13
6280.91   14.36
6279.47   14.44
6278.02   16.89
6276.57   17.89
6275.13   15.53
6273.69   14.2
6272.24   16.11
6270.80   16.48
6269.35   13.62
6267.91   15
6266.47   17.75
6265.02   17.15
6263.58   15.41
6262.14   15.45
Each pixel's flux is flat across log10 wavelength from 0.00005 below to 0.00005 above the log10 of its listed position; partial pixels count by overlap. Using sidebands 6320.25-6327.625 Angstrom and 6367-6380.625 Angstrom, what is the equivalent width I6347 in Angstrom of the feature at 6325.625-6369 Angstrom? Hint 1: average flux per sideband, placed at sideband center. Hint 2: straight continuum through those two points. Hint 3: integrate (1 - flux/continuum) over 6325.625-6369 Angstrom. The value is 2.1 Angstrom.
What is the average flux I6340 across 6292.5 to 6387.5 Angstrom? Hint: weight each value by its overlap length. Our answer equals 16.4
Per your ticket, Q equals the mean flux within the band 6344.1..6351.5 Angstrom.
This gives 17.2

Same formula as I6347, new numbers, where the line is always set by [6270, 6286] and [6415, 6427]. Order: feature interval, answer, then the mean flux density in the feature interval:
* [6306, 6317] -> -1.8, 18.1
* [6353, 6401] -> -0.5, 15.7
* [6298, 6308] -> 0.5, 14.9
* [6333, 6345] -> -0.5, 16.2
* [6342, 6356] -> -1.0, 16.7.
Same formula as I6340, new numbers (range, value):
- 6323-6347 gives 17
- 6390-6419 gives 15.6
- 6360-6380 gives 16.1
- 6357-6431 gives 15.7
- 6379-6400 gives 15.6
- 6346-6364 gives 15.9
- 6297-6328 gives 16.8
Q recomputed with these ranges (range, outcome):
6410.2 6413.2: 17.4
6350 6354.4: 16.6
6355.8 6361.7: 14.8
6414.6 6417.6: 16.5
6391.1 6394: 14.7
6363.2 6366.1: 13.9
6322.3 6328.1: 17.5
